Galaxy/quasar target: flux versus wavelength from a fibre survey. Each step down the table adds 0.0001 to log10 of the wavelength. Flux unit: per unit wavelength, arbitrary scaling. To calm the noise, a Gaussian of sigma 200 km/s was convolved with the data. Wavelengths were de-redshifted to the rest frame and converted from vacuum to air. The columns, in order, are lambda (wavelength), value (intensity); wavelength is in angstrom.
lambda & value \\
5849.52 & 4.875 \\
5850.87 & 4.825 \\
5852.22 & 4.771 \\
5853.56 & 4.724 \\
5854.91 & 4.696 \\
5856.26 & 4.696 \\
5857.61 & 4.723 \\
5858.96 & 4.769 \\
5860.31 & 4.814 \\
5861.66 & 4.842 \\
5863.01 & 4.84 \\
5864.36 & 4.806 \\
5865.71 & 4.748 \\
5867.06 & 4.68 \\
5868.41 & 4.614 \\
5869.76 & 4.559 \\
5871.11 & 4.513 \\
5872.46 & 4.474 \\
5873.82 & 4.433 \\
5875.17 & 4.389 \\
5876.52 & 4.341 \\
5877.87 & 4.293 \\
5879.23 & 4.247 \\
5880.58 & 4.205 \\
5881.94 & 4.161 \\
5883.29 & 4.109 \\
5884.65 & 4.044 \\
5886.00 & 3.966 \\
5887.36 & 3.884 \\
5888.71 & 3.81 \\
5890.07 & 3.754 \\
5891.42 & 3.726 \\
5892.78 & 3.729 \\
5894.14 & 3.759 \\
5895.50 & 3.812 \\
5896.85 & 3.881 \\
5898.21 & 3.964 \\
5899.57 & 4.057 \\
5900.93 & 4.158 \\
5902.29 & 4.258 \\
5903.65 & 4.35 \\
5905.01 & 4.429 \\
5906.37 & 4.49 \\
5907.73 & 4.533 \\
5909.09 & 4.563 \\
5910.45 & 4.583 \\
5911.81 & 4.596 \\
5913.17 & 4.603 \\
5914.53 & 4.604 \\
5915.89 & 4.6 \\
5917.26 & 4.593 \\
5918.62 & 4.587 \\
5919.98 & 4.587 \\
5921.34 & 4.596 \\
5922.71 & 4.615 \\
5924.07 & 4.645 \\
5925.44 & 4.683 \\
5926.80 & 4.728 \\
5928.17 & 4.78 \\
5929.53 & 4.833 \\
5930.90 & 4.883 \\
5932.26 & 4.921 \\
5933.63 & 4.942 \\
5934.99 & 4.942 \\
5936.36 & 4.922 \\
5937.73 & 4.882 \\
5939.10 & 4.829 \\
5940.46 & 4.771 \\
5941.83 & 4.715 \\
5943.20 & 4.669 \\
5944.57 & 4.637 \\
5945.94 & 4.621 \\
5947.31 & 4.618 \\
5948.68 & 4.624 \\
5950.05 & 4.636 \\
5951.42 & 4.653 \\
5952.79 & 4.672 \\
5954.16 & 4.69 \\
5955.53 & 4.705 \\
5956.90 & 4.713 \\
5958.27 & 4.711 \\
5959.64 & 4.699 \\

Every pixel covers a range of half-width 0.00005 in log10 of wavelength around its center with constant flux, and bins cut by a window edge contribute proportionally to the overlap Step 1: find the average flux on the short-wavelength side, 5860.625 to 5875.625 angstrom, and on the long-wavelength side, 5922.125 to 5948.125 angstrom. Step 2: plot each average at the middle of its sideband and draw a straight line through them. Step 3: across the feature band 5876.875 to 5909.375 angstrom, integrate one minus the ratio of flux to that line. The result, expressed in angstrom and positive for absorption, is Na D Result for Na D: 4.1 angstrom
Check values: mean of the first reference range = 4.64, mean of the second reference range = 4.77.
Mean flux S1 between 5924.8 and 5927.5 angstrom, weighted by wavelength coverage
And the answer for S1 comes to 4.71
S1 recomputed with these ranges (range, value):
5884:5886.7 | 4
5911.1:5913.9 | 4.61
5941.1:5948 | 4.65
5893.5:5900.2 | 3.89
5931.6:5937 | 4.93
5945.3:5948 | 4.62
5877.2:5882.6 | 4.22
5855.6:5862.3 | 4.77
